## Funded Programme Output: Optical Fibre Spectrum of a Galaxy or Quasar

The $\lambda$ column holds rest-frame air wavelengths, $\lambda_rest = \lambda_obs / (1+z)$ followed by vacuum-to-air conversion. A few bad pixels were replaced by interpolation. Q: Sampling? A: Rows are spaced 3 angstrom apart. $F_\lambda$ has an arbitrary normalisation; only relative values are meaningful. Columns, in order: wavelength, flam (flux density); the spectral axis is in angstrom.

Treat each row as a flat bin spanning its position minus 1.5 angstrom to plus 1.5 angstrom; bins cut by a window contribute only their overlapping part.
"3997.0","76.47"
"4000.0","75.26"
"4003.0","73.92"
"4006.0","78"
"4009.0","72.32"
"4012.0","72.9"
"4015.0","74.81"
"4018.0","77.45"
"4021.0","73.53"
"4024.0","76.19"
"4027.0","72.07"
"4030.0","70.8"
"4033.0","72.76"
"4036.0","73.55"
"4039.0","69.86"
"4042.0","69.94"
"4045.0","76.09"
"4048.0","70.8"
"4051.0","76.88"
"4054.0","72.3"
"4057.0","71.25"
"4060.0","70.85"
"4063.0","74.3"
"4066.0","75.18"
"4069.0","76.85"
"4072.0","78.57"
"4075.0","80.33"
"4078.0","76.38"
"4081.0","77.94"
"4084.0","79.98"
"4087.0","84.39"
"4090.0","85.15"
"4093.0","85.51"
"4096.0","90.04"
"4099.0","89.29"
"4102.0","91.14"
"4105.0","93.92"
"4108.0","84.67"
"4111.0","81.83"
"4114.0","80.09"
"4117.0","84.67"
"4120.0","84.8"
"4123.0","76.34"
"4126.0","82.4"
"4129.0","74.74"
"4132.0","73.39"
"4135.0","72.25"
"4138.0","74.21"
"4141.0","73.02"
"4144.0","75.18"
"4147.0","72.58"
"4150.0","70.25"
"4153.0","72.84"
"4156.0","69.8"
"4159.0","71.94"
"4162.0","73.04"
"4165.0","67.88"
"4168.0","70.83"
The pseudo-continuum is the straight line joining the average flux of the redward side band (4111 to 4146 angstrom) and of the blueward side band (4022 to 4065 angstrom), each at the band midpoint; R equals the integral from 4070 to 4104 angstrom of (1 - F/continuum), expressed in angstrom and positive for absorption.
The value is -3.8 angstrom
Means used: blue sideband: 72.7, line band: 83.6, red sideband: 77.5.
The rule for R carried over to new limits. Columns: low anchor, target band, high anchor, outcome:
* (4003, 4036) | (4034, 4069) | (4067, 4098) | 2.18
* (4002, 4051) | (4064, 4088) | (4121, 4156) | -1.51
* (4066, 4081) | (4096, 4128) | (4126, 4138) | -3.91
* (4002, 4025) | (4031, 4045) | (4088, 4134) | 0.93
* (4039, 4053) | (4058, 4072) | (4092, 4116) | 0.54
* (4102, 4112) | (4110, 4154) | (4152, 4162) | 1.73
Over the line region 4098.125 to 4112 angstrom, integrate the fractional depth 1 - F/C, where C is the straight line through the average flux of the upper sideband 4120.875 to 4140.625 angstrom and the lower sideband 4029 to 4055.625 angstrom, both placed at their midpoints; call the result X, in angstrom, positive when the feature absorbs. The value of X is -2.5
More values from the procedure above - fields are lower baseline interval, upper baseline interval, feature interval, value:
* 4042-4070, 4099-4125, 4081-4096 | -0.7 angstrom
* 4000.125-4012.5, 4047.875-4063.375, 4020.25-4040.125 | 0.3 angstrom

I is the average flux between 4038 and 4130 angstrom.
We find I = 79.6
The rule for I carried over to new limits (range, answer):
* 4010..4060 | 73.1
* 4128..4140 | 73.6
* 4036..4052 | 72.7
